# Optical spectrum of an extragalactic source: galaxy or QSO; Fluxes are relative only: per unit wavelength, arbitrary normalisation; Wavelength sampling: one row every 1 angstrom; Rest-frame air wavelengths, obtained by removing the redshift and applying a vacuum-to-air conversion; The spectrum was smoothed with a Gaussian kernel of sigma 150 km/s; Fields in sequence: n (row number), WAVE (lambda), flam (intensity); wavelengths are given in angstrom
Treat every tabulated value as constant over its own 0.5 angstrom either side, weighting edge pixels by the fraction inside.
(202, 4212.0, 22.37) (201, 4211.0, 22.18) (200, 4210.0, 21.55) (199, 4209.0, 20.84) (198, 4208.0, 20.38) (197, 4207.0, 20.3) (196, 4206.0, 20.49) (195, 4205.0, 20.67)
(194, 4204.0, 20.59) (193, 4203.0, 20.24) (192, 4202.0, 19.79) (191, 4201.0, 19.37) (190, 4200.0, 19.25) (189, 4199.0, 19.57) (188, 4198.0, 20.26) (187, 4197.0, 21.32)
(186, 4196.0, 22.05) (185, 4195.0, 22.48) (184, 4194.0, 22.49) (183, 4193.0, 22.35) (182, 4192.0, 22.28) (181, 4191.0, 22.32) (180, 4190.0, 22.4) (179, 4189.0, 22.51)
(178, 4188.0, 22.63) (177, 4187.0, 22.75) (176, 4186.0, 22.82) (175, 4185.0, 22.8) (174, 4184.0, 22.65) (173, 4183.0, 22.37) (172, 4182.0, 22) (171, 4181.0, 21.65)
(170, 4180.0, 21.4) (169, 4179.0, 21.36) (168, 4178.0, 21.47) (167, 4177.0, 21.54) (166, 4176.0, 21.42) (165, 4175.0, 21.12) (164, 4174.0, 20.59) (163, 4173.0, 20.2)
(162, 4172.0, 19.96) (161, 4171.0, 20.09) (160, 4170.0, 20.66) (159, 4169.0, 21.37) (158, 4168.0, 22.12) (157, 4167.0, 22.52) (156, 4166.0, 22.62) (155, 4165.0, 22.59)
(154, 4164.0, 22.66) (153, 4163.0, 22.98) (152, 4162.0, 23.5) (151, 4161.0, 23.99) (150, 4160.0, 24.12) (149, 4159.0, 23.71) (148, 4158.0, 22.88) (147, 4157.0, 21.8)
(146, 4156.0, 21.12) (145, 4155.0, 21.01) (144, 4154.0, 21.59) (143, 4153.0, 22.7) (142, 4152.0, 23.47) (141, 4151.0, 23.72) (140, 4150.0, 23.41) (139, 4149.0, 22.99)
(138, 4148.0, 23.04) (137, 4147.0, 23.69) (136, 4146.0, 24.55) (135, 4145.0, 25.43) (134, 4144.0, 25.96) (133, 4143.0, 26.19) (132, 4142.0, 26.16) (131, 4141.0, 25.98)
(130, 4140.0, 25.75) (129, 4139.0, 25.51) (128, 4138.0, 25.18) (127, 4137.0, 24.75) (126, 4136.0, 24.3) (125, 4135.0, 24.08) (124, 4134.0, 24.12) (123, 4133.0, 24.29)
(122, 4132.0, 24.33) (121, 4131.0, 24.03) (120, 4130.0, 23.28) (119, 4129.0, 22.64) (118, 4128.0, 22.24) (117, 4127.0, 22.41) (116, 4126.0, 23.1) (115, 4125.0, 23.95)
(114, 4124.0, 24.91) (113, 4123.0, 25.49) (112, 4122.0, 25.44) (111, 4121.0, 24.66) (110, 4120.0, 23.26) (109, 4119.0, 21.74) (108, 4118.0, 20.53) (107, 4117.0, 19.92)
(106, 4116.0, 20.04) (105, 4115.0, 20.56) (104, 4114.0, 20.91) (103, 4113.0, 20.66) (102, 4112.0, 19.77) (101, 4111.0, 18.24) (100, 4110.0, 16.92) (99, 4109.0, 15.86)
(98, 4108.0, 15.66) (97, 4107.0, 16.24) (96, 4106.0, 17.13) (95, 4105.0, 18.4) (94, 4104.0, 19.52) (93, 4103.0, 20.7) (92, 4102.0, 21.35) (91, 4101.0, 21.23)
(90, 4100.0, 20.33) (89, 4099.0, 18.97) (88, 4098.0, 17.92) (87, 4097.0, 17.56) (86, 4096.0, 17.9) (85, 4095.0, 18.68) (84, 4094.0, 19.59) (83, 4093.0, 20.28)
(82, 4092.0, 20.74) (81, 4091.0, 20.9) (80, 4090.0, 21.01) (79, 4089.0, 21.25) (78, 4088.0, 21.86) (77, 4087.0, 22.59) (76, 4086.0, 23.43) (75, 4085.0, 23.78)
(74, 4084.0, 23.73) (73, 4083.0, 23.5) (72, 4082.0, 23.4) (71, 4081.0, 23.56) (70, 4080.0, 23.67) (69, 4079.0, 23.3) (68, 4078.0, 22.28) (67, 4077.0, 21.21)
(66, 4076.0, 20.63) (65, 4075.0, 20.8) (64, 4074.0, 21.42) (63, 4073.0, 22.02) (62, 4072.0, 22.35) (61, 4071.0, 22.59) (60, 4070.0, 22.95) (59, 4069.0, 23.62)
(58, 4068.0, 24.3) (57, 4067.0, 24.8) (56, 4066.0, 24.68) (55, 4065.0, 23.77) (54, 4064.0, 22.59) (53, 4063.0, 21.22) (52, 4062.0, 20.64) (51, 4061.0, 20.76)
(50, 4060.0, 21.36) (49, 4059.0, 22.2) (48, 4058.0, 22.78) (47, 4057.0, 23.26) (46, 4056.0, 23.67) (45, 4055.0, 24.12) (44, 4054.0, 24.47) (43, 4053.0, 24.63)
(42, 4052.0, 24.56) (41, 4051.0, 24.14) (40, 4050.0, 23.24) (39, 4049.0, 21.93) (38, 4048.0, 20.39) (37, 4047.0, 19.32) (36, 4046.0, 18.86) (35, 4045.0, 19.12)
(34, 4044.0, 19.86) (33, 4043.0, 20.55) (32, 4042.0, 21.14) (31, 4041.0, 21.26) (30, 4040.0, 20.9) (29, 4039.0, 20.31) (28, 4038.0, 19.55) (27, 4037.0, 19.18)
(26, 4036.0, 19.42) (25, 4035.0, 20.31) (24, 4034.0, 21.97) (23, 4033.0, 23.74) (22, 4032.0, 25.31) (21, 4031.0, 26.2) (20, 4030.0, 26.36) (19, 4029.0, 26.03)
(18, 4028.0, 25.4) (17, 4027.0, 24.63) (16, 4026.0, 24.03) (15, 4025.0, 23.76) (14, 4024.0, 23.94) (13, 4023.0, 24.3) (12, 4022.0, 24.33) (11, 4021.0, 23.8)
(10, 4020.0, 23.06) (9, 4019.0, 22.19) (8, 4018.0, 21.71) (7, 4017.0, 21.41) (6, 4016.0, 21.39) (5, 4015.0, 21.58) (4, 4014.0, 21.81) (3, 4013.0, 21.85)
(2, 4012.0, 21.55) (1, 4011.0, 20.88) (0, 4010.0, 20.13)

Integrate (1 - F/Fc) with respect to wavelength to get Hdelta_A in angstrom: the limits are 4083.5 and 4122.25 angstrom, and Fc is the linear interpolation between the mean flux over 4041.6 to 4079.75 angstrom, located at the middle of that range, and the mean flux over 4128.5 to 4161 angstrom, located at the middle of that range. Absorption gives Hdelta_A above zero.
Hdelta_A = 4.9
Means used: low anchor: 22.3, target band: 20.2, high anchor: 23.9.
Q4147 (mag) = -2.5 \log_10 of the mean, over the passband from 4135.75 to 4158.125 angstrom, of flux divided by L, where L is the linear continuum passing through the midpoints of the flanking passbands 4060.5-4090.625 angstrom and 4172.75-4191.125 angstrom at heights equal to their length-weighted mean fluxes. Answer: -0.09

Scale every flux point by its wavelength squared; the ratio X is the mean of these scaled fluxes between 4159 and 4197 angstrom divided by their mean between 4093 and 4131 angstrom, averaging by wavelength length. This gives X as 1.11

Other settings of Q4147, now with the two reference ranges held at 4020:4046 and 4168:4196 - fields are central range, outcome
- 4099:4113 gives 0.19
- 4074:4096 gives 0.02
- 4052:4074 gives -0.03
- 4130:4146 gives -0.14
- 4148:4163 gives -0.05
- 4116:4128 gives -0.05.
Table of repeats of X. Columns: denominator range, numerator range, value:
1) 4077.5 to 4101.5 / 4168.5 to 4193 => 1.06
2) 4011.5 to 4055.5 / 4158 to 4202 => 1.05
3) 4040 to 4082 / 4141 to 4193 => 1.07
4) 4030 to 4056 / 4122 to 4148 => 1.17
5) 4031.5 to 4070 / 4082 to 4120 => 0.93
